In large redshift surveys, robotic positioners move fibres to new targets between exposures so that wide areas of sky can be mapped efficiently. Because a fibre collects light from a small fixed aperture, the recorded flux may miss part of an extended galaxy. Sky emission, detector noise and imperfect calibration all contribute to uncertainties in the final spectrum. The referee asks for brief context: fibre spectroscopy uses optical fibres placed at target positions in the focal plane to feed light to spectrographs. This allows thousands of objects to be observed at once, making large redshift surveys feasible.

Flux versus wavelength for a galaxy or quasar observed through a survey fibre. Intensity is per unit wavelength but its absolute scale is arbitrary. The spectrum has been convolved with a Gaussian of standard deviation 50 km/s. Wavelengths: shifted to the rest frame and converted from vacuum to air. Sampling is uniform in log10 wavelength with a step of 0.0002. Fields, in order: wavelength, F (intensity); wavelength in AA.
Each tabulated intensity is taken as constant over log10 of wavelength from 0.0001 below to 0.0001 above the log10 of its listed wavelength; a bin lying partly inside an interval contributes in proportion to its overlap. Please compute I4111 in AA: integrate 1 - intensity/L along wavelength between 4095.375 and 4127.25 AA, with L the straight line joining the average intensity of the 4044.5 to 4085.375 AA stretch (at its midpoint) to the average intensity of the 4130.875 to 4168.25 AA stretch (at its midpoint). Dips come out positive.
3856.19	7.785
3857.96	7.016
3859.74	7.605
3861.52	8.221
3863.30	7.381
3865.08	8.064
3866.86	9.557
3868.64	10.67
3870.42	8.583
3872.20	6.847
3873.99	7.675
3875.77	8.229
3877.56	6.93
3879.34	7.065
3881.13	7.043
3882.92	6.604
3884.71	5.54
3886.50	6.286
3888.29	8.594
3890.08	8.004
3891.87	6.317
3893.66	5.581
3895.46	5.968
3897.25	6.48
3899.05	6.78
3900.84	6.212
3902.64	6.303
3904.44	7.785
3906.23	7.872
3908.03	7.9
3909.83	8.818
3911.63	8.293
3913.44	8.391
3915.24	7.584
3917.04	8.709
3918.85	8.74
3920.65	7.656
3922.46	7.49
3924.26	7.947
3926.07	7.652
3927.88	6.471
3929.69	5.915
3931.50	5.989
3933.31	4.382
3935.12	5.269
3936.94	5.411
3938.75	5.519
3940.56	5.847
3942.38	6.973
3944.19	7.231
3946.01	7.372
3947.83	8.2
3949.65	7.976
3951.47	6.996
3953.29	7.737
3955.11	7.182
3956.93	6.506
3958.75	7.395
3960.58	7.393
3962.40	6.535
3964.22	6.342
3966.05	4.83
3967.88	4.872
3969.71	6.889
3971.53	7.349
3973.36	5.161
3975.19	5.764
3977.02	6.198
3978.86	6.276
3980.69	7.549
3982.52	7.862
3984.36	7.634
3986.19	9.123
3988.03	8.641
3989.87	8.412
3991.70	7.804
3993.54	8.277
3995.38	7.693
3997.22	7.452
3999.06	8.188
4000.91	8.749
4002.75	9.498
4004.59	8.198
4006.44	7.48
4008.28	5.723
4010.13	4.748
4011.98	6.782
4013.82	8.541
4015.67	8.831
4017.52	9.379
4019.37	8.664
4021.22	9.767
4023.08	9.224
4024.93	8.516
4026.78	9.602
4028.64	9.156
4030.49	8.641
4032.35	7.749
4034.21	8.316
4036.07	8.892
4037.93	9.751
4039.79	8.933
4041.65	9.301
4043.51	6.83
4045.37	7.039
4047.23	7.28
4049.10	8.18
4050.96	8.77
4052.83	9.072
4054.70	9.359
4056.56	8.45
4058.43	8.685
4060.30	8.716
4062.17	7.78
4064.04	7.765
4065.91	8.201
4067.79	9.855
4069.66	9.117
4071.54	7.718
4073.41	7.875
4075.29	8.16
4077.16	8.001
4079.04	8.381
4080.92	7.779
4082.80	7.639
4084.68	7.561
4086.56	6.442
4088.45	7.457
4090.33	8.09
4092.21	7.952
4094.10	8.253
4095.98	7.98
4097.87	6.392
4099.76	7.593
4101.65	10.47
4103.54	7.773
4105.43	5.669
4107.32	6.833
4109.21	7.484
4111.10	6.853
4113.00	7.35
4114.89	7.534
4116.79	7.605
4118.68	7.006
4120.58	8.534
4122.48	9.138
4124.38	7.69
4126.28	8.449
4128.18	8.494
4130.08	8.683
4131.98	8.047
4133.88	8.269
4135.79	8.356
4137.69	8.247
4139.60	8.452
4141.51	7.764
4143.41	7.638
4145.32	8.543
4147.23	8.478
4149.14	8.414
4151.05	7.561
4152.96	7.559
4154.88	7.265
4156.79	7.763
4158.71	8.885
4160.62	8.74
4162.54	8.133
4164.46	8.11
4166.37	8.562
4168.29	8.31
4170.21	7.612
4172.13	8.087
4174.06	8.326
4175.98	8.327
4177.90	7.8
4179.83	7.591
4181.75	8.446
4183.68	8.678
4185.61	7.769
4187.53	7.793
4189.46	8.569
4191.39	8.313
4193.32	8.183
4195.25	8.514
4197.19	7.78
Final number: 2.1 AA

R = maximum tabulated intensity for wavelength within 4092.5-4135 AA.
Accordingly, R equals 10.47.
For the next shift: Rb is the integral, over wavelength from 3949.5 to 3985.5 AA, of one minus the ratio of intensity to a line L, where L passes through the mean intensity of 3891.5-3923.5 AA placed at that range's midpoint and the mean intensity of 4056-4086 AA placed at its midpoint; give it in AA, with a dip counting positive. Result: 4.6 AA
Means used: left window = 7.41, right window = 8.2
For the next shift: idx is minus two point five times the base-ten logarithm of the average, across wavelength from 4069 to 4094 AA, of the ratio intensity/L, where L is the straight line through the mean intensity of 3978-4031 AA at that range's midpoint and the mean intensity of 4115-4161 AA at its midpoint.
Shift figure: 0.04 mag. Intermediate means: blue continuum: 8.15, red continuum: 8.13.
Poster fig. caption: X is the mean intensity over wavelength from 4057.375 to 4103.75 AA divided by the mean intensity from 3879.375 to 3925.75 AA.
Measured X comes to 1.10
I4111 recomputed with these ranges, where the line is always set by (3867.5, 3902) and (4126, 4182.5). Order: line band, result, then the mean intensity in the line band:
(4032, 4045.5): -1.28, 8.45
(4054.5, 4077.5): -1.75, 8.42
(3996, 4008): -0.84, 8.11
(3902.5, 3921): -2.16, 8.09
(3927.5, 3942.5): 3.40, 5.66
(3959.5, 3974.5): 2.56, 6.18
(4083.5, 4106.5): 0.88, 7.63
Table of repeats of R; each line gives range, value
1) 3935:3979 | 8.2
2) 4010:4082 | 9.855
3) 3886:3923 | 8.818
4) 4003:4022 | 9.767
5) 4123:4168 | 8.885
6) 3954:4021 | 9.498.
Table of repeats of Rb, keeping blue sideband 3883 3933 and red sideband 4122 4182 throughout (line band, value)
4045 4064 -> -1.4 AA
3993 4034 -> -3.3 AA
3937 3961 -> 1.0 AA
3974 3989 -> 0.3 AA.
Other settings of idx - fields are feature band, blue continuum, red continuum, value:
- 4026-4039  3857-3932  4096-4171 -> -0.15 mag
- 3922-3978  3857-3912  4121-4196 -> 0.16 mag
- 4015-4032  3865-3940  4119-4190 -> -0.18 mag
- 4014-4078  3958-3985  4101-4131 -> -0.19 mag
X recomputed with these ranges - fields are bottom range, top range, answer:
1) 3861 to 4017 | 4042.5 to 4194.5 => 1.11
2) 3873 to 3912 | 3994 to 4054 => 1.17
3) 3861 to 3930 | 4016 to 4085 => 1.13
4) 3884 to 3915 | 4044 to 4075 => 1.17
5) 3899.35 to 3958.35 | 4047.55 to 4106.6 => 1.13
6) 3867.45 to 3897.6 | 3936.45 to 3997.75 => 0.97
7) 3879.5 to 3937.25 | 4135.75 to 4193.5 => 1.16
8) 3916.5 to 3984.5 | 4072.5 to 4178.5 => 1.18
